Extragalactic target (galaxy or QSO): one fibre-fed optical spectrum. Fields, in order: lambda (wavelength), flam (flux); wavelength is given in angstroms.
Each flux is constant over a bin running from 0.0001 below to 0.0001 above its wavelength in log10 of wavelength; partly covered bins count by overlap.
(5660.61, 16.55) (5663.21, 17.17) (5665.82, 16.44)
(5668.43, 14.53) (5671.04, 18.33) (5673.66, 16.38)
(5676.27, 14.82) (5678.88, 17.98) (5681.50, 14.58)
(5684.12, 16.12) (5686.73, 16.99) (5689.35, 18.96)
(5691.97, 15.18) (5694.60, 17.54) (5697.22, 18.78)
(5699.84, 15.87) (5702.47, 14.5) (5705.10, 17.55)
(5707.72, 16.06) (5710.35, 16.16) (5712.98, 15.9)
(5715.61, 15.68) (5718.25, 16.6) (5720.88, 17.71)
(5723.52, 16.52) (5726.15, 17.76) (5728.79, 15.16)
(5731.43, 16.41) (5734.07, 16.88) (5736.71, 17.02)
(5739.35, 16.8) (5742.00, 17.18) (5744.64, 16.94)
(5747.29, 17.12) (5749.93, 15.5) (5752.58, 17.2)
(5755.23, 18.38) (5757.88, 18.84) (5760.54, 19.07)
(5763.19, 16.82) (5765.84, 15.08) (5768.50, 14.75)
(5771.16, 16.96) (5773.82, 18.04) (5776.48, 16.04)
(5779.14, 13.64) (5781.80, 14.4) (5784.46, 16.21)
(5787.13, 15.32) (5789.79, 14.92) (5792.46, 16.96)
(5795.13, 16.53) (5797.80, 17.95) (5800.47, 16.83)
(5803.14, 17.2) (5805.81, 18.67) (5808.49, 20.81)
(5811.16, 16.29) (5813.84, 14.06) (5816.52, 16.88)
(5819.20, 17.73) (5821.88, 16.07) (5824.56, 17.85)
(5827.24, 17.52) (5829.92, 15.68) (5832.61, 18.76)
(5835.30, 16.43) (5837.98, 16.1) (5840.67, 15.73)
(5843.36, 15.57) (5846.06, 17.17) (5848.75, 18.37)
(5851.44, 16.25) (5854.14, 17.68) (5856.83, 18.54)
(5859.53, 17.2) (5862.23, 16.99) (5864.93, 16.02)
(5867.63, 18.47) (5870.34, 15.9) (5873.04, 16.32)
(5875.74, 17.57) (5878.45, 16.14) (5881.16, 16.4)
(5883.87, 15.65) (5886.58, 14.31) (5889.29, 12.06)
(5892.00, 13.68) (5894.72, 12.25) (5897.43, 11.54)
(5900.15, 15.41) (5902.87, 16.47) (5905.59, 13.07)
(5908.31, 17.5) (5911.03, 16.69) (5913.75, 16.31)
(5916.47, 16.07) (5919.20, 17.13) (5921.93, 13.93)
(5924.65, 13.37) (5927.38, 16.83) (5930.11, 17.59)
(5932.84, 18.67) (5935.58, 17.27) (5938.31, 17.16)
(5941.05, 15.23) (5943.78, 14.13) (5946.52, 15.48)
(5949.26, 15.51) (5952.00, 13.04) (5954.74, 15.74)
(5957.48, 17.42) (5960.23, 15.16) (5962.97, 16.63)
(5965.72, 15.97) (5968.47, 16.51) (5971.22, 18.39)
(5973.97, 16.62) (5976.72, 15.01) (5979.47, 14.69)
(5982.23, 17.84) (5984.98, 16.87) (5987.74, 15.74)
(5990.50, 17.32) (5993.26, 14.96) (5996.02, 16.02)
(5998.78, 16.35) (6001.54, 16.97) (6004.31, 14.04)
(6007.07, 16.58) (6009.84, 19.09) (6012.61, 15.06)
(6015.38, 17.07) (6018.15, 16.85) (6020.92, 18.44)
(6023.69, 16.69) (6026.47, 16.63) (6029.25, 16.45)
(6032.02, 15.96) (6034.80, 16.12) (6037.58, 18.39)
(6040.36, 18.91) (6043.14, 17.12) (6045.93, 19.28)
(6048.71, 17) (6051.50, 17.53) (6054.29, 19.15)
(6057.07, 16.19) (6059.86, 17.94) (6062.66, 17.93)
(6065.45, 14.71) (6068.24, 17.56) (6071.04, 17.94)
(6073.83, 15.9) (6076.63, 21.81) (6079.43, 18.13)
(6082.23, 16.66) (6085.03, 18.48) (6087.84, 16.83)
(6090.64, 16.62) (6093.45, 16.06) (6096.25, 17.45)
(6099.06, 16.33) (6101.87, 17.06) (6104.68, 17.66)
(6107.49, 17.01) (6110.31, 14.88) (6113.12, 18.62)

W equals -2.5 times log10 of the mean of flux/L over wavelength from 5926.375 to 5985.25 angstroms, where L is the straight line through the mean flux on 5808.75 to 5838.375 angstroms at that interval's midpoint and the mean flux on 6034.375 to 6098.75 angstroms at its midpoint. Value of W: 0.06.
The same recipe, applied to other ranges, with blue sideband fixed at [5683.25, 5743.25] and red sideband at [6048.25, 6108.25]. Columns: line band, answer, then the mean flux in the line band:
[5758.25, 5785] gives 0.04 mag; 16.2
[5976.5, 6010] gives 0.06 mag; 16.2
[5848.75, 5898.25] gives 0.08 mag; 15.8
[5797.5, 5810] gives -0.09 mag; 18.3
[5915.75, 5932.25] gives 0.07 mag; 15.9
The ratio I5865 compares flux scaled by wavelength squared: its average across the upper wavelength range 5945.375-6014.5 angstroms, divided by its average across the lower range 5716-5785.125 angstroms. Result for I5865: 1.05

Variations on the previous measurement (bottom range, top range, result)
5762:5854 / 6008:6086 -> 1.14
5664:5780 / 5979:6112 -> 1.14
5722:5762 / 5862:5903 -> 0.93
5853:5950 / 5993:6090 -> 1.14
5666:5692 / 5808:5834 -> 1.09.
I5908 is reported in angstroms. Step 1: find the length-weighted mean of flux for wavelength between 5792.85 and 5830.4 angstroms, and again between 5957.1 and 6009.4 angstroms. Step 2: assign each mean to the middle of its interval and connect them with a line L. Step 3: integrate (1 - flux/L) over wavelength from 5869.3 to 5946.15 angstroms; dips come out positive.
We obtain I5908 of 5.3 angstroms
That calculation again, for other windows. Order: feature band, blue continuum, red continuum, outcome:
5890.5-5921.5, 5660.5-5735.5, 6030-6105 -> 3.6 angstroms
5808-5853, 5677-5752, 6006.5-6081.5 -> 0.2 angstroms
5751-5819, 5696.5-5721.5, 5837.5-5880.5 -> -0.3 angstroms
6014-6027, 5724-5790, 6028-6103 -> 0.1 angstroms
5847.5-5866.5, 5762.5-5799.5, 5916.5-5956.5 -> -1.7 angstroms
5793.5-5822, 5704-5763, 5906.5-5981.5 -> -1.0 angstroms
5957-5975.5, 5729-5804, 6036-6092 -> 0.8 angstroms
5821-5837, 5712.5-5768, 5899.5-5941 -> -0.5 angstroms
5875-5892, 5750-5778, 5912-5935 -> 1.4 angstroms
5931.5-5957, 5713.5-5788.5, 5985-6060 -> 1.5 angstroms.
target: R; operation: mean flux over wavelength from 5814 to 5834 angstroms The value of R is 17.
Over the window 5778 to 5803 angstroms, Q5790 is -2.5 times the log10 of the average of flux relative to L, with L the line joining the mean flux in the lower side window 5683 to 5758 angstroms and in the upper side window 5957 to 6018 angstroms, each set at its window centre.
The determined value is 0.05 mag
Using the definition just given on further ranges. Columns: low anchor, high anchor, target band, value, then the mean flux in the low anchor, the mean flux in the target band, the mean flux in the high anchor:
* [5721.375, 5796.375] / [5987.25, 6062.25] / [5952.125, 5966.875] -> 0.06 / 16.5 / 15.9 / 17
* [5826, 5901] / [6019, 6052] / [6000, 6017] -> 0.04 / 16.1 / 16.5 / 17.4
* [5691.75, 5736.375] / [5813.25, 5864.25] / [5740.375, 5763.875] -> -0.05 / 16.5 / 17.5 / 16.9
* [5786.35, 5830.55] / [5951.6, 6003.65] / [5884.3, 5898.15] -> 0.26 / 16.9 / 13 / 16.2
